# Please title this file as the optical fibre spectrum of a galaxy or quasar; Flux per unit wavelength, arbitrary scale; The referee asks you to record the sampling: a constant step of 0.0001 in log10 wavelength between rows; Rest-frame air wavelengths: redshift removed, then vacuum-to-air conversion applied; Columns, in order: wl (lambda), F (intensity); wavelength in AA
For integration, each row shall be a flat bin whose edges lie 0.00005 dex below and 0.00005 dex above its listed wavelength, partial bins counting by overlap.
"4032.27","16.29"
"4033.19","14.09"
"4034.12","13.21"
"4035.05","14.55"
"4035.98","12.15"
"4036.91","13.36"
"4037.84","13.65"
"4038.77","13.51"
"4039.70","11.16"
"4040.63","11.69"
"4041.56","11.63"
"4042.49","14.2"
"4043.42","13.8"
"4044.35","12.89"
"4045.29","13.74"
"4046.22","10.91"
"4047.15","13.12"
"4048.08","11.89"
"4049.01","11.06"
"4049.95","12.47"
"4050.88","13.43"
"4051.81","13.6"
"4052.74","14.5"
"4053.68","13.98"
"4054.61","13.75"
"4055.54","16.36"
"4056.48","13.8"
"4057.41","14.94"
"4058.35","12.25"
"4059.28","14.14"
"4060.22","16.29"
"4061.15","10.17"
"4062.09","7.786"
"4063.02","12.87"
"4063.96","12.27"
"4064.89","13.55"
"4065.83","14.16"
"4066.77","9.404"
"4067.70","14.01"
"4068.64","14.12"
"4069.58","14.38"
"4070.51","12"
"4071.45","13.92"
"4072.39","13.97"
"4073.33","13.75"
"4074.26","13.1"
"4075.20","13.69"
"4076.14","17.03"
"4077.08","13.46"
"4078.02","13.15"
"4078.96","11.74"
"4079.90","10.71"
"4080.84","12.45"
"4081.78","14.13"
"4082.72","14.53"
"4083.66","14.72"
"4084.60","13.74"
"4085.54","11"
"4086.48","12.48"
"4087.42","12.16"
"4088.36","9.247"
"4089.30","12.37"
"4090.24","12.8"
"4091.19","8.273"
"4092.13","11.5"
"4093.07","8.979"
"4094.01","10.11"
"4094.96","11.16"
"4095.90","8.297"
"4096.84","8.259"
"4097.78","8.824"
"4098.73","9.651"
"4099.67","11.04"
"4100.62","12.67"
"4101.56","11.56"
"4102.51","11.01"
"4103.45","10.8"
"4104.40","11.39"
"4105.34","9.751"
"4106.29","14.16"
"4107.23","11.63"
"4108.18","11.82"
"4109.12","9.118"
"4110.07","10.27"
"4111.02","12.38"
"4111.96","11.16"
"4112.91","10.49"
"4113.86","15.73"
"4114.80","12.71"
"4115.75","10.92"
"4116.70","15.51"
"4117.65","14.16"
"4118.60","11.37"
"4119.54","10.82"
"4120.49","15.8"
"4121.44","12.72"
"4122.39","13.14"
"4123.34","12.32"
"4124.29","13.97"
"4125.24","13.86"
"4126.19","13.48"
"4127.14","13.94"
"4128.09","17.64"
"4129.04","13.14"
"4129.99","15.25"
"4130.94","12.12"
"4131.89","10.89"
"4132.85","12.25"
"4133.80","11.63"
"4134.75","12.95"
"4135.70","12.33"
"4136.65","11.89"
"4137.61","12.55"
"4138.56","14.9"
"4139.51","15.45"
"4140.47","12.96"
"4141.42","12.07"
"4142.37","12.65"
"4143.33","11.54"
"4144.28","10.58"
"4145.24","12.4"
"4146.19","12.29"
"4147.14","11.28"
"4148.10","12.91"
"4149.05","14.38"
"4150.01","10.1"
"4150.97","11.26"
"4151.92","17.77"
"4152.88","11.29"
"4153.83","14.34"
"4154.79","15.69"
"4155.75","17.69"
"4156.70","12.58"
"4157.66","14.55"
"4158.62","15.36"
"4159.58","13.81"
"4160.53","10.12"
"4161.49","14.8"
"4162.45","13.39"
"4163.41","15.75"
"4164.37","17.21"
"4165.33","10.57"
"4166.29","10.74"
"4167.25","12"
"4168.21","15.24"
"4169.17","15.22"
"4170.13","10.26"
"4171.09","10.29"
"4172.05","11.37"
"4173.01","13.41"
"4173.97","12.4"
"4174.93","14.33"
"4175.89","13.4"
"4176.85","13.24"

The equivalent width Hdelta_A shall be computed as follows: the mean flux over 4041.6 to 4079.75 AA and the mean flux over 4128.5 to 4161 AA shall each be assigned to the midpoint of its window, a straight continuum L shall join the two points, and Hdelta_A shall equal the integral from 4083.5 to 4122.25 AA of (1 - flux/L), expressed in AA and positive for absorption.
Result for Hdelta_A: 4.7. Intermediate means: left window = 13.2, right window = 13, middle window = 11.5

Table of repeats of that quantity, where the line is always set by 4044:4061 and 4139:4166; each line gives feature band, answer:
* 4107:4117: 1.10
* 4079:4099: 3.26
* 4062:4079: 0.27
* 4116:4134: 0.03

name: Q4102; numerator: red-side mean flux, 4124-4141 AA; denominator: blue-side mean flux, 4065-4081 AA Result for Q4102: 1.01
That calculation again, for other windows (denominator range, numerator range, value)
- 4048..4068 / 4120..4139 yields 1.02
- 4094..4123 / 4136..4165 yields 1.16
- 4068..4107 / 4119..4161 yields 1.10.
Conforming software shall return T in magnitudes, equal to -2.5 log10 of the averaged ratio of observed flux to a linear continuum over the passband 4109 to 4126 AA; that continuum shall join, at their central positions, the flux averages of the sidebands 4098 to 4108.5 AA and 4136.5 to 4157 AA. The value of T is -0.06 mag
